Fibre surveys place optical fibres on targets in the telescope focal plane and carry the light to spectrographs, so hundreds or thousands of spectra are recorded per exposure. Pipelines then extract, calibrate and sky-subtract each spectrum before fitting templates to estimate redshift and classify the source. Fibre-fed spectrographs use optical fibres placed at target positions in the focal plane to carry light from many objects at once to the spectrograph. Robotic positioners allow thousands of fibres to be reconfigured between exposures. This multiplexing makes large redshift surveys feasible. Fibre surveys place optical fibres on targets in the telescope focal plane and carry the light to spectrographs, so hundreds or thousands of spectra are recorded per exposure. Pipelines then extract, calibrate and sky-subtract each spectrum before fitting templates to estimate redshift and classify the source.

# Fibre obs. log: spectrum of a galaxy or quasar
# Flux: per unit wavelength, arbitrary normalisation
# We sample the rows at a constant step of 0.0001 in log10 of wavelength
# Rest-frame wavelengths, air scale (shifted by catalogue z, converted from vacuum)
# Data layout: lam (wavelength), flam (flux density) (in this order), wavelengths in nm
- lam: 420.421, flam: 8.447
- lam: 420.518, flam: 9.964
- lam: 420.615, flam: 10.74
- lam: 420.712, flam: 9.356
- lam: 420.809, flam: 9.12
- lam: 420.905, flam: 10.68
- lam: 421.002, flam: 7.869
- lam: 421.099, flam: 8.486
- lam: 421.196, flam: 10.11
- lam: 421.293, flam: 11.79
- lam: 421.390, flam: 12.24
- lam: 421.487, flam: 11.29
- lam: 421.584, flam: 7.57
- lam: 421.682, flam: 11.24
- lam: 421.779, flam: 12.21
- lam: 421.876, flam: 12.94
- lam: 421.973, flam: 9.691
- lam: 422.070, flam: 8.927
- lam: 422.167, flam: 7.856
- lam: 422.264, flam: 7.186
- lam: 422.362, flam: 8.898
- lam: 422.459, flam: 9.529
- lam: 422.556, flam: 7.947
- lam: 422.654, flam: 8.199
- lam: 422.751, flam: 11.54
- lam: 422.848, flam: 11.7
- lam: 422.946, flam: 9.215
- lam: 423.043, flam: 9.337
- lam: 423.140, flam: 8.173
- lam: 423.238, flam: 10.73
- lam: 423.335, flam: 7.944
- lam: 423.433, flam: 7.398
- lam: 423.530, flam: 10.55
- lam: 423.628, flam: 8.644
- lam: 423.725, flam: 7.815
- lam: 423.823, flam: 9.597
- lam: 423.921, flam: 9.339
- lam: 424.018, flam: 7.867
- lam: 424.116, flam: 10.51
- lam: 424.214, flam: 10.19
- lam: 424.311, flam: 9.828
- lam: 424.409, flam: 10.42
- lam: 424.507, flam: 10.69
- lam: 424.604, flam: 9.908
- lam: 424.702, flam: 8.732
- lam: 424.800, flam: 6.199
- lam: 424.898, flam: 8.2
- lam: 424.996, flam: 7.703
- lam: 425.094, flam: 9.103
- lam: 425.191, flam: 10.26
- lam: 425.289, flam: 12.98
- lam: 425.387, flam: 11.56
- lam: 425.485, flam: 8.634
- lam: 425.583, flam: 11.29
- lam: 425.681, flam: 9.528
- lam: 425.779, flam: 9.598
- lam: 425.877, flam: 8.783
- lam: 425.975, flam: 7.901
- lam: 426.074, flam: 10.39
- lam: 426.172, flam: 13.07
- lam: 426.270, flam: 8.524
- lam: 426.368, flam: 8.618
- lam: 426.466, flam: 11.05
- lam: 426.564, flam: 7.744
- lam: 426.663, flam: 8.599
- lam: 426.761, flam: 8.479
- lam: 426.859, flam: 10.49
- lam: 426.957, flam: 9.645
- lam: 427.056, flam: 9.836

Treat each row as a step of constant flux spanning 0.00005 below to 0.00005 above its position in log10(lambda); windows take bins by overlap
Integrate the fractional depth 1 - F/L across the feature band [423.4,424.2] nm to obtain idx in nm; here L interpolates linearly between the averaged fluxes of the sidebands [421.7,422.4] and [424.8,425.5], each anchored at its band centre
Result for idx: 0.05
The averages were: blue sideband 9.76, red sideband 9.59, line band 9.05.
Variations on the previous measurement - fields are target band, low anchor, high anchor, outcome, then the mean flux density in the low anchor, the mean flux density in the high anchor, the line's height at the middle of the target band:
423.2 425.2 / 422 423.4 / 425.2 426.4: 0.098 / 9.07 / 10.1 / 9.57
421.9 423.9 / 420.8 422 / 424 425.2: 0.156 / 10.5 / 9.2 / 9.87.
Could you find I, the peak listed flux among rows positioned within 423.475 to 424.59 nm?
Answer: 10.69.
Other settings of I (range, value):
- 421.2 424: 12.94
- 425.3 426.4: 13.07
